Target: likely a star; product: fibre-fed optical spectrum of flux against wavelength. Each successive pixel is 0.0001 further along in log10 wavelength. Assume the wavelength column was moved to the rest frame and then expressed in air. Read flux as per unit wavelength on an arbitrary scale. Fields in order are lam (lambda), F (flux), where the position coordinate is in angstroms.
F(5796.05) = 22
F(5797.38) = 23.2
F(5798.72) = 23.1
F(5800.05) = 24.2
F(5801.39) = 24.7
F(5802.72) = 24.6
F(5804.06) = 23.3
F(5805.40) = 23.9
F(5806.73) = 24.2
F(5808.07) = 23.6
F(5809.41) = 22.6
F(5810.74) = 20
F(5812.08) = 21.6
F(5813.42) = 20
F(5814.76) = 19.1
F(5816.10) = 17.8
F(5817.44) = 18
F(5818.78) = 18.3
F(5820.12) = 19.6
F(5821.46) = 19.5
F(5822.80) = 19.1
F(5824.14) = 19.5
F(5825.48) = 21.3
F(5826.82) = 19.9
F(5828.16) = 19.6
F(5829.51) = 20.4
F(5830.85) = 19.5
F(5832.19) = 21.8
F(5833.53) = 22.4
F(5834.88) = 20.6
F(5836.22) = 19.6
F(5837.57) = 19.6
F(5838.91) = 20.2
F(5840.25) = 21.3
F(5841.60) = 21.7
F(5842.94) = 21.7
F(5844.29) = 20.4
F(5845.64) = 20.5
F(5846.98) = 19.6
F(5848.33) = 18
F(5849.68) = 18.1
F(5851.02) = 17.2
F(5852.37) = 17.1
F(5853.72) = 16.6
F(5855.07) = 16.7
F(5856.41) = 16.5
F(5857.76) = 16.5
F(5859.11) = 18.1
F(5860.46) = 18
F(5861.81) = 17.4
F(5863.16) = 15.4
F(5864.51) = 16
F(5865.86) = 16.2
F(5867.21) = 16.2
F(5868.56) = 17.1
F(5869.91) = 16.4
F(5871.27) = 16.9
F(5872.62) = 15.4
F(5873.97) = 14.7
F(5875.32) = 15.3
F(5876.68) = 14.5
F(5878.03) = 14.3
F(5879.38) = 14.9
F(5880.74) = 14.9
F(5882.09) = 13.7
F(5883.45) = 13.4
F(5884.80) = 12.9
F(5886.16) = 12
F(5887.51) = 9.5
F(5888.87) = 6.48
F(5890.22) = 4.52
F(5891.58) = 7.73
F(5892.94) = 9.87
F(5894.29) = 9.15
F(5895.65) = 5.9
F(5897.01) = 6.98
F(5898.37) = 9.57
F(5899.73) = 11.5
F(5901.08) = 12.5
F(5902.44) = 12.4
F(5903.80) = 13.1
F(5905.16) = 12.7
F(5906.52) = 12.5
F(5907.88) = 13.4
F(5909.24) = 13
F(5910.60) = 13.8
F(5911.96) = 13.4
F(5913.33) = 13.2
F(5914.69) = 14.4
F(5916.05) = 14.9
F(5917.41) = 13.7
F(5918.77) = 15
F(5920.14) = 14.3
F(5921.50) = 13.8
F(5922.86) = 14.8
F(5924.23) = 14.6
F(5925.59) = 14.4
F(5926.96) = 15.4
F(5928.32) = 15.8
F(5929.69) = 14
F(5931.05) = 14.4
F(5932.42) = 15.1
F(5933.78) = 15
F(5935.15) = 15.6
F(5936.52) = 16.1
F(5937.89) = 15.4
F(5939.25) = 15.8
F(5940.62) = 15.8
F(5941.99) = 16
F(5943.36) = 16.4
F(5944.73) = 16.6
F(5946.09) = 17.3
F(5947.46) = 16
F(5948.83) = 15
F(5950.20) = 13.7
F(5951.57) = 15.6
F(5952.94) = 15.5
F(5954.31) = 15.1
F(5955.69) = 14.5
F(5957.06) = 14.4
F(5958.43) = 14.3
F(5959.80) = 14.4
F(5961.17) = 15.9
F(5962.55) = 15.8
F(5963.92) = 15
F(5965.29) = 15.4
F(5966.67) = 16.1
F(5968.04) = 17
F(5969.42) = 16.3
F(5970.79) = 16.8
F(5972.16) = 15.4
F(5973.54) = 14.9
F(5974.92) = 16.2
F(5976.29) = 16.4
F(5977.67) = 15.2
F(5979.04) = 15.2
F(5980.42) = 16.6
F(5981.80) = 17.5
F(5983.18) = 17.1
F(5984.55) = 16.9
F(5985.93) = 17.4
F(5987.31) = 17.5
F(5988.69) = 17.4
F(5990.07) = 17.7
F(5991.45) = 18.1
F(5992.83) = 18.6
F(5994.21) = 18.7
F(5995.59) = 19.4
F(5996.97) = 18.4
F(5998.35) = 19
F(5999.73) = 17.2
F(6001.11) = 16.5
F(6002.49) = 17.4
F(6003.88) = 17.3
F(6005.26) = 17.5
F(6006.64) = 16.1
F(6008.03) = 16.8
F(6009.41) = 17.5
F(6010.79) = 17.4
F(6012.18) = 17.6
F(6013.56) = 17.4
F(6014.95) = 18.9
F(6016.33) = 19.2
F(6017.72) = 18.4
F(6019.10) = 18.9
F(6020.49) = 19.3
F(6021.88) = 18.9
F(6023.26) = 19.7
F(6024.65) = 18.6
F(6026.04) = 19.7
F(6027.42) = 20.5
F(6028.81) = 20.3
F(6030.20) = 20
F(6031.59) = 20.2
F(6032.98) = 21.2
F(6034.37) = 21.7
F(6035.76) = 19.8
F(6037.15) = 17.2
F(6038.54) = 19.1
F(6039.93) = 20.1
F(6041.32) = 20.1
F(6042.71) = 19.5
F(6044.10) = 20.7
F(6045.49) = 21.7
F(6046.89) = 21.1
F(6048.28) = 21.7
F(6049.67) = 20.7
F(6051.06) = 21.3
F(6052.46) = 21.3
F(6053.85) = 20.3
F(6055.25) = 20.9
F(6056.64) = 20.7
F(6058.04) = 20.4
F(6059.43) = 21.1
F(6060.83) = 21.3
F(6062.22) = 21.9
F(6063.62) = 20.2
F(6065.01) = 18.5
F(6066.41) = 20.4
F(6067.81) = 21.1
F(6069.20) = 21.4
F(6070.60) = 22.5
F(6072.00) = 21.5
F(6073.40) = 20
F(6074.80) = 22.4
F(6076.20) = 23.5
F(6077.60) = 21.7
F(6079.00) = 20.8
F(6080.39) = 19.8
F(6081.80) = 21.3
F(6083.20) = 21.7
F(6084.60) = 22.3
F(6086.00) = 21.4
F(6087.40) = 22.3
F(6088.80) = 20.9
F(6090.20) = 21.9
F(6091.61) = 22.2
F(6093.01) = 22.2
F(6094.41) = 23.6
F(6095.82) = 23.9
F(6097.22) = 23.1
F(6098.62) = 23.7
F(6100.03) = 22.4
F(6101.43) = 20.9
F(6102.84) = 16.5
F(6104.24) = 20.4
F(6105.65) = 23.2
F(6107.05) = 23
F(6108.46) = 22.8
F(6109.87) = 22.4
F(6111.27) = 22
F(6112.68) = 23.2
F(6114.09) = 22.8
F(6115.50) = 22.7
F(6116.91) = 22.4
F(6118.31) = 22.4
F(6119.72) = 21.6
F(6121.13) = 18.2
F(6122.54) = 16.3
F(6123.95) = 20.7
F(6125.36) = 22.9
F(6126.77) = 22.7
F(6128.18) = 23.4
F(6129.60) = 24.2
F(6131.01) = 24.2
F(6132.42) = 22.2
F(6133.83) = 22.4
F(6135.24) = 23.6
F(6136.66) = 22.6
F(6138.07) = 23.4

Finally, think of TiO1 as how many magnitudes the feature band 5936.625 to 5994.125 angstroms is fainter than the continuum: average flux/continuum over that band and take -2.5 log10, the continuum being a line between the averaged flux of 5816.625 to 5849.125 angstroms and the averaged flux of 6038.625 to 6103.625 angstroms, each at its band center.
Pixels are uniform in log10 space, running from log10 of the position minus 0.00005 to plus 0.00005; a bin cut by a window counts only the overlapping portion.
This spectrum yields 0.28 mag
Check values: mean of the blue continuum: 20.1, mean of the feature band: 16.1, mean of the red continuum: 21.3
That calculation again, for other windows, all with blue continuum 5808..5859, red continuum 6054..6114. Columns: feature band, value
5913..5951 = 0.32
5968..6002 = 0.21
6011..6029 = 0.12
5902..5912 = 0.47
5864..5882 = 0.27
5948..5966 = 0.34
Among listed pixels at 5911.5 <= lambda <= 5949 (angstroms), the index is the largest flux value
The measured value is 17.3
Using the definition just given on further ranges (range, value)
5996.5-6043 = 21.7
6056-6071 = 22.5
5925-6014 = 19.4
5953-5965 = 15.9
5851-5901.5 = 18.1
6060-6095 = 23.6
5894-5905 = 13.1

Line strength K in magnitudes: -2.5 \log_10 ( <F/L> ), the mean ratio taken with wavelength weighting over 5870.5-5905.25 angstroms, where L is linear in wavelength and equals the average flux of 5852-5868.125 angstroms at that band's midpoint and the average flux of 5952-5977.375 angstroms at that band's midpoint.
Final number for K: 0.37 mag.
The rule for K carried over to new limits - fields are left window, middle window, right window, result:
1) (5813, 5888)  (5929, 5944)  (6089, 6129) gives 0.23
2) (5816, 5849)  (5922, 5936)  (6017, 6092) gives 0.34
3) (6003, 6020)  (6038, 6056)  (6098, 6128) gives -0.09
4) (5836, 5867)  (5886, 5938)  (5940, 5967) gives 0.30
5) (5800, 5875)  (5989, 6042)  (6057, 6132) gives 0.13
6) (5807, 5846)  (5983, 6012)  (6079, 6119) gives 0.21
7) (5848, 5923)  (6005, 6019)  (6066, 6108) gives 0.06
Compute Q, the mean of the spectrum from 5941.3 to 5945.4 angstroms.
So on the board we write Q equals 16.3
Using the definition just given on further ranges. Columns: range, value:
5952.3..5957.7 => 14.9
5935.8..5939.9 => 15.8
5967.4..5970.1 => 16.6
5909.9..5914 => 13.4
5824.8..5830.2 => 20.3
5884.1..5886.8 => 12.5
